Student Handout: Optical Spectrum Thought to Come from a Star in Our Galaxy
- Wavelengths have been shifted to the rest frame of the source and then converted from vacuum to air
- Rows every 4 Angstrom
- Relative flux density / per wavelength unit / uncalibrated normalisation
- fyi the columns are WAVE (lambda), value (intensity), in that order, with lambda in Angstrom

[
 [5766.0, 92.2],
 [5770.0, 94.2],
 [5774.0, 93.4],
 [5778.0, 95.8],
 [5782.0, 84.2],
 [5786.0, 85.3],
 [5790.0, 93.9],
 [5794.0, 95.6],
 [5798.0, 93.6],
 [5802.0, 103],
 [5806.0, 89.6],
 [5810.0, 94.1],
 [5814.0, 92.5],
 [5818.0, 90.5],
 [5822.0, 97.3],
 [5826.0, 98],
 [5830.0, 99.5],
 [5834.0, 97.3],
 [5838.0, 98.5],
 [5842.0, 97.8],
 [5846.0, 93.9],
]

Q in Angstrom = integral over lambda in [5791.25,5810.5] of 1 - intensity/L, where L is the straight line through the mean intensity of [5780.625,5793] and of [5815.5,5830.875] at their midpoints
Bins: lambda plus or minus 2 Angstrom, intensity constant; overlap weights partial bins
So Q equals -0.79 Angstrom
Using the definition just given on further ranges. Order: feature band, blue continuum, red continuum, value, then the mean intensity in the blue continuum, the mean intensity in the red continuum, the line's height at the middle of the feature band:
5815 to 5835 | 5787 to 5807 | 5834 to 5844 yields 0.14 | 94.9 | 98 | 97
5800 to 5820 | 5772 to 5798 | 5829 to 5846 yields 0.11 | 91.5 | 97.7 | 94.5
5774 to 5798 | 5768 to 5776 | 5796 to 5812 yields 0.76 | 93.8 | 95.1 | 94.4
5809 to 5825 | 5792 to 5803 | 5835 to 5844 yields 0.59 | 96.9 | 98.1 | 97.4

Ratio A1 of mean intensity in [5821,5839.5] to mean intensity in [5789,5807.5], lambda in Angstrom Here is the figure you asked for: 1.0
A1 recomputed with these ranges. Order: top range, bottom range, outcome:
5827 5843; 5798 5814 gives 1.04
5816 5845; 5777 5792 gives 1.08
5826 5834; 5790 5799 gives 1.04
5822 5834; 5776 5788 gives 1.11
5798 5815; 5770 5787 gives 1.05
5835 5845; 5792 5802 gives 1.01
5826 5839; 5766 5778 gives 1.05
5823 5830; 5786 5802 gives 1.04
